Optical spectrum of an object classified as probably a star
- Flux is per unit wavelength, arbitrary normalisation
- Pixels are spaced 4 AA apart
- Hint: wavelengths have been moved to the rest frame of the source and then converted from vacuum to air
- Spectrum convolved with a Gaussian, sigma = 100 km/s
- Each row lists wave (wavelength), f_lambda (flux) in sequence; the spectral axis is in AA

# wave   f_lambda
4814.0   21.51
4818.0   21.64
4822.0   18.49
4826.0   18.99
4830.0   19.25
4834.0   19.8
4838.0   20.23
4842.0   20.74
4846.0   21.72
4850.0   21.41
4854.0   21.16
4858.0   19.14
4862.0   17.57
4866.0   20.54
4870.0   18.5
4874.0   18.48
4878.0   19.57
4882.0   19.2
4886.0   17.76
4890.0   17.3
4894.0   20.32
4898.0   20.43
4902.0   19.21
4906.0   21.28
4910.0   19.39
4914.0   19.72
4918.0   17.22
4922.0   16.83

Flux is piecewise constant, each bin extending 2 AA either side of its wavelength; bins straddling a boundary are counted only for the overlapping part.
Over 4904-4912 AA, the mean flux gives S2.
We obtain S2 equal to 20.3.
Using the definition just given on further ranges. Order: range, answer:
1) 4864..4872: 19.5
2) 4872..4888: 18.8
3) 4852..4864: 19.3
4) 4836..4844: 20.5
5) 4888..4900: 19.3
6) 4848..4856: 21.3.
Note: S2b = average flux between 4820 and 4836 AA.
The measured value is 19.1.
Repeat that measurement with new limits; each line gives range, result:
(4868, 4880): 18.9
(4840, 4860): 20.8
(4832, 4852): 20.8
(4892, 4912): 20.1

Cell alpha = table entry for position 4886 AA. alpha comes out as 17.76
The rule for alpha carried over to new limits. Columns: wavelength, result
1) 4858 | 19.14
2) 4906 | 21.28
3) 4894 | 20.32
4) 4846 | 21.72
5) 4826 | 18.99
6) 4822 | 18.49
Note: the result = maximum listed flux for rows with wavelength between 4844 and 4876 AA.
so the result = 21.72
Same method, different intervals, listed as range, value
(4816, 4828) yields 21.64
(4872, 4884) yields 19.57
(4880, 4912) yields 21.28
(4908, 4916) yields 19.72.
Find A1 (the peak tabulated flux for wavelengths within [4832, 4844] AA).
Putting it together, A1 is 20.74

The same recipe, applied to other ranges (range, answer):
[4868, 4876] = 18.5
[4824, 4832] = 19.25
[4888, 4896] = 20.32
